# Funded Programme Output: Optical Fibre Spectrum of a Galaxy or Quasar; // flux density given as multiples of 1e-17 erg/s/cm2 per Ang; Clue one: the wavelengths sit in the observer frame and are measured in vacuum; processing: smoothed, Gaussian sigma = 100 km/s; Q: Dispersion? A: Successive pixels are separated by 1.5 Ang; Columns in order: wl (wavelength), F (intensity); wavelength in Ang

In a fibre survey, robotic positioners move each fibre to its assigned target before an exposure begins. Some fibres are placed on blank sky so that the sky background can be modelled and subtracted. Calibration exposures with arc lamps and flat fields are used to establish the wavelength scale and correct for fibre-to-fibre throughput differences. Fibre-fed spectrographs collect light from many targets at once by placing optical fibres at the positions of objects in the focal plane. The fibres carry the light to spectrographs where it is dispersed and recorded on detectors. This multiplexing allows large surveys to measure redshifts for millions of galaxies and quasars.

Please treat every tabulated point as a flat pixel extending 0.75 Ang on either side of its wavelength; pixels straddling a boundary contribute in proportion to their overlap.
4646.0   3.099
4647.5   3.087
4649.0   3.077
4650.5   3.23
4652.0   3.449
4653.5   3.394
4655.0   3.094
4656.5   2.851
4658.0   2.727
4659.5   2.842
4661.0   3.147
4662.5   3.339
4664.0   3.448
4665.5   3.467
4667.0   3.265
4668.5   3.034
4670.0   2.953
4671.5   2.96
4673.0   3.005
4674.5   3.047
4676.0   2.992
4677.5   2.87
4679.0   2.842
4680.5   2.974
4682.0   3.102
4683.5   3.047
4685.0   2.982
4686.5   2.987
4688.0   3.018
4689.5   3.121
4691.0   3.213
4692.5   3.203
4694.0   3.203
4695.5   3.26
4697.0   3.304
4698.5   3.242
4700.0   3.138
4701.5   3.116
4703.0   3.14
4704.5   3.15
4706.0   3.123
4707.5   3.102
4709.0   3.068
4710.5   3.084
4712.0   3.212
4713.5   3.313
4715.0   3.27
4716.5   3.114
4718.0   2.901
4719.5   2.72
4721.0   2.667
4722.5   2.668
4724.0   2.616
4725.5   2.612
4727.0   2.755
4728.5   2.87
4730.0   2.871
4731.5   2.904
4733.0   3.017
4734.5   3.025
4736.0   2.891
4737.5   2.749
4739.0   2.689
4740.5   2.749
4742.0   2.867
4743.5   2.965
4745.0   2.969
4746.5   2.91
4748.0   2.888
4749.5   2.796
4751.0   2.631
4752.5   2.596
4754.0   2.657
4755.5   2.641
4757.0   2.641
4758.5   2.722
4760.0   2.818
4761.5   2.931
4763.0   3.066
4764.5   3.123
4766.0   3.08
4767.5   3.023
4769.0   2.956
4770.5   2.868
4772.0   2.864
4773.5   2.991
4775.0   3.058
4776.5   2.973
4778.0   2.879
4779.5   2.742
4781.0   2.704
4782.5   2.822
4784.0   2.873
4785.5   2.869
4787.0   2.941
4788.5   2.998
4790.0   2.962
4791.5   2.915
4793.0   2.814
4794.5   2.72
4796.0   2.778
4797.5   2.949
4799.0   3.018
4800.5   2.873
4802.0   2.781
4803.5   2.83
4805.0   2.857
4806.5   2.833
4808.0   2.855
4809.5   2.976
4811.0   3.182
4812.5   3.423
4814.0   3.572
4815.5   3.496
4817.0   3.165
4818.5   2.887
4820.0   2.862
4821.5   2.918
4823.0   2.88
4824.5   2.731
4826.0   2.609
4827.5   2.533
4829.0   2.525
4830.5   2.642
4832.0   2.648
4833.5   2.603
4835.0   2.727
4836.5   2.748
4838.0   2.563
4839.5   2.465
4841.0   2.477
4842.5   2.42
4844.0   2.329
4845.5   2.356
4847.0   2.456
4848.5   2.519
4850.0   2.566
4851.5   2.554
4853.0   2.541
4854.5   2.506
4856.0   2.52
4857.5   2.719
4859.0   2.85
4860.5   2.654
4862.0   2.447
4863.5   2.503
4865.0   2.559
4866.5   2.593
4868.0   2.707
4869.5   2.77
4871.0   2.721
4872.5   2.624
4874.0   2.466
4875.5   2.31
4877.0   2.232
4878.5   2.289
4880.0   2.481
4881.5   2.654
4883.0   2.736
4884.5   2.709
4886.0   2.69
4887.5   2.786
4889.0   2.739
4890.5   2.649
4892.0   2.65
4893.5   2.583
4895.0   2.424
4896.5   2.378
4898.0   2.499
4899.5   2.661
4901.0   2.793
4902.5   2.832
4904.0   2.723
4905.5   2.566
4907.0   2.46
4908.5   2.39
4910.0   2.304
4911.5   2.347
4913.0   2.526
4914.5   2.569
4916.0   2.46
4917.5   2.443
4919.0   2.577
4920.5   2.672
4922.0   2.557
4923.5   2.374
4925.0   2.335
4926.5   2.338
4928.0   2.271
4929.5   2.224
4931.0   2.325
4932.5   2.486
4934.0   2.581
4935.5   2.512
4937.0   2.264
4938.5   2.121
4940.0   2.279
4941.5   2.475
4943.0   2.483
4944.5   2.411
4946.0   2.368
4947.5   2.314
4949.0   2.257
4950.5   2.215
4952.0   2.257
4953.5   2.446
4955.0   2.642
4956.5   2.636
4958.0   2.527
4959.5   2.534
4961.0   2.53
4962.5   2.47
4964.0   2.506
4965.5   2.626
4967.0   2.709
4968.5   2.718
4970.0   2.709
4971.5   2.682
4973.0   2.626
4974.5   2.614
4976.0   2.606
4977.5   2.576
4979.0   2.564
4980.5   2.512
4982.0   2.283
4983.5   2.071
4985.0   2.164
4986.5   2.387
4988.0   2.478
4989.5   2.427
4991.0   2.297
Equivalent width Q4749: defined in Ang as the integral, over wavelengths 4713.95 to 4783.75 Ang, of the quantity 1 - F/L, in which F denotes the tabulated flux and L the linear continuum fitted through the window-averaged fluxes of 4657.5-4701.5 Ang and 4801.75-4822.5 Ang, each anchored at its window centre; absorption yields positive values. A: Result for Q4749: 4.9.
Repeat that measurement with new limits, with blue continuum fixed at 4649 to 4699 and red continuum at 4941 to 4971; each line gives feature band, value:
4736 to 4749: 0.5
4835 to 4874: 2.1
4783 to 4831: -1.7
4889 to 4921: 0.7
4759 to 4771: -0.3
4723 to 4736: 0.7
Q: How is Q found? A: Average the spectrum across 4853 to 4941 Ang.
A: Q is 2.52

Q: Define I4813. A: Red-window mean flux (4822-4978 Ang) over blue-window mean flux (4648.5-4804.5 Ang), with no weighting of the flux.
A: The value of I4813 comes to 0.85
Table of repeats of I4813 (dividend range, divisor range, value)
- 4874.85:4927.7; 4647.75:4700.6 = 0.81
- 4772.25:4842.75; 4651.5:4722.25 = 0.92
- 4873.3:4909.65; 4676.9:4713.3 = 0.83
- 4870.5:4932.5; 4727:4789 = 0.88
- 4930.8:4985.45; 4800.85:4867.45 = 0.90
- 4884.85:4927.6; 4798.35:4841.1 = 0.89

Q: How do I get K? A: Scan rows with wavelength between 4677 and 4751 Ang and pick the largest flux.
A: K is 3.313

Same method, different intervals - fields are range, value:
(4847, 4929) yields 2.85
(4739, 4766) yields 3.123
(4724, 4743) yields 3.025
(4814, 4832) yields 3.572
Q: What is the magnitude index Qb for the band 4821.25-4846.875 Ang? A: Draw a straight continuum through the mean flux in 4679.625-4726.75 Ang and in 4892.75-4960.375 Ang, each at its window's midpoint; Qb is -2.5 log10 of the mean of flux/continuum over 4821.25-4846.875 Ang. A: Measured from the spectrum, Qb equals 0.05 mag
